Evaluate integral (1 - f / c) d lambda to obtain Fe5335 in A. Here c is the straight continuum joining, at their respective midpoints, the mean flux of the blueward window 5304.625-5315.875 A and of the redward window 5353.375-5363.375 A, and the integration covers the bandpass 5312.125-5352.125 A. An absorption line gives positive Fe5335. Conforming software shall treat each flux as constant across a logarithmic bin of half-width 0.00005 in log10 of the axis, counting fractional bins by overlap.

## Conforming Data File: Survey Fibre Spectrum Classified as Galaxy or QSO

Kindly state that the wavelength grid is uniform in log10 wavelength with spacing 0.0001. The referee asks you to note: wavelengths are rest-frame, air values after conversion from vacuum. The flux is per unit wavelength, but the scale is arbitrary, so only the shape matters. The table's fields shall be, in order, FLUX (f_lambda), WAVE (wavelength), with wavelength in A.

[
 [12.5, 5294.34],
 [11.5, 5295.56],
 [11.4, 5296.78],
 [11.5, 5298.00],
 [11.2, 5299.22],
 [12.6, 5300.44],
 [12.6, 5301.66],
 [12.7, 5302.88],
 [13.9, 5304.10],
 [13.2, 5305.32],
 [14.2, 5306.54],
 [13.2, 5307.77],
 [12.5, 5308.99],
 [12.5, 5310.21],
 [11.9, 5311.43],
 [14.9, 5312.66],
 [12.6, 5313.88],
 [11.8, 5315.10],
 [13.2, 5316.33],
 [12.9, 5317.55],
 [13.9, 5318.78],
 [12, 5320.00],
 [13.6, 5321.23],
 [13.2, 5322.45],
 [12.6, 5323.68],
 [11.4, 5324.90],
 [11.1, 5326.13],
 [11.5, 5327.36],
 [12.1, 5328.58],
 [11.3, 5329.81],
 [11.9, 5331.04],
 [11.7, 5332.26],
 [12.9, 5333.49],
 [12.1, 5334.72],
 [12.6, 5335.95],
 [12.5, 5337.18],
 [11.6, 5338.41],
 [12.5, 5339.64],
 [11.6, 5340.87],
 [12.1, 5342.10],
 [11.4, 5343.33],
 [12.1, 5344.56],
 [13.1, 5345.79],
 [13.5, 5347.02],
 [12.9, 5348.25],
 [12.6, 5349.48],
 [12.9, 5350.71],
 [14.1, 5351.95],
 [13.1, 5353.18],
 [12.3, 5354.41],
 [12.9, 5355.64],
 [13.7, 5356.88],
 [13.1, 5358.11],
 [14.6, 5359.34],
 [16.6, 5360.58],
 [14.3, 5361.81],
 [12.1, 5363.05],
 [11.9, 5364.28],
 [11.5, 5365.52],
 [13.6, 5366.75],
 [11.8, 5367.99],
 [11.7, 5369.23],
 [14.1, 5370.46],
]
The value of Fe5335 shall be 2.5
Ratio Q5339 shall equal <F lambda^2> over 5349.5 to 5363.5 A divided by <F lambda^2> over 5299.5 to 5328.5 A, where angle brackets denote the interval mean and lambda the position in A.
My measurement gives 1.1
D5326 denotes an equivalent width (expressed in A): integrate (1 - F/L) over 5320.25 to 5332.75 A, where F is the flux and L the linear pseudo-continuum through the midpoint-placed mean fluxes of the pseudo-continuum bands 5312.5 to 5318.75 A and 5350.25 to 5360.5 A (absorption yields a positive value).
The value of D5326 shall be 1.1 A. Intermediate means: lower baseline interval 13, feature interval 12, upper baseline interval 13.5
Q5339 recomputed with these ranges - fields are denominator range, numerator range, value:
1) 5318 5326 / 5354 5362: 1.12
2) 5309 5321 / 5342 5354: 1.01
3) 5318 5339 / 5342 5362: 1.09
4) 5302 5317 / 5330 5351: 0.96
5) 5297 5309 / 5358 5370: 1.06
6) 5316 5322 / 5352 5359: 1.02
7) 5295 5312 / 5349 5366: 1.08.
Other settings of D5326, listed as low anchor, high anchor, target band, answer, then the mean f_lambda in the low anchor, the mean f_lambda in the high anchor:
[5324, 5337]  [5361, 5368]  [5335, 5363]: -1.4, 11.9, 12.7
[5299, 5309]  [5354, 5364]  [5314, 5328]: 0.8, 13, 13.7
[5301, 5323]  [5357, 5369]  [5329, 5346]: 1.4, 13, 13.2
